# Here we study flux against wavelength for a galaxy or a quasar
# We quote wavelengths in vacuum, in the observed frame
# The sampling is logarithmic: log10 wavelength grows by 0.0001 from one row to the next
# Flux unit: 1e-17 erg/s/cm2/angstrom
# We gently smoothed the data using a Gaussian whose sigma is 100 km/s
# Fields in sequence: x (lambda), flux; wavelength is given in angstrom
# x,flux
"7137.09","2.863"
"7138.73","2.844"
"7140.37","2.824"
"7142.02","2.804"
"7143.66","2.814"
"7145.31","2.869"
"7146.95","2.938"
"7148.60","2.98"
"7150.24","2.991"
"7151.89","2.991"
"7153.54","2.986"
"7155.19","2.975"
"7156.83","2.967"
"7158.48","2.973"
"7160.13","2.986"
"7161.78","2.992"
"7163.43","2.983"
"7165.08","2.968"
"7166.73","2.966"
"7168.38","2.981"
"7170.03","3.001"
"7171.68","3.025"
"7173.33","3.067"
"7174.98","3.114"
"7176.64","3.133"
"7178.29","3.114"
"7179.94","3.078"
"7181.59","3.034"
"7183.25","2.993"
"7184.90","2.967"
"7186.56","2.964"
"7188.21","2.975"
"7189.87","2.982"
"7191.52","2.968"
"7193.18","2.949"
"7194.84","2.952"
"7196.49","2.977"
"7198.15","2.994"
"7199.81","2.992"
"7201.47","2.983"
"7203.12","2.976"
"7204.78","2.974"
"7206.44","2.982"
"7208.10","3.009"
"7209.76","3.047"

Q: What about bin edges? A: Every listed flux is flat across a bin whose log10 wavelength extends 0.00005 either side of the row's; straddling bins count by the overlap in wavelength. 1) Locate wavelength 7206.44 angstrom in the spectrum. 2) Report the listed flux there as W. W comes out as 2.982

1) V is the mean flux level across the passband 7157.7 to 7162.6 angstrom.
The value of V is 2.98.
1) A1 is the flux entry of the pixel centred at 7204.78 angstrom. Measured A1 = 2.974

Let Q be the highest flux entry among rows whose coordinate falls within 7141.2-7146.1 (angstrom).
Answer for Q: 2.869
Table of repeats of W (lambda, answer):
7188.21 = 2.975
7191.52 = 2.968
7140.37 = 2.824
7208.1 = 3.009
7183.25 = 2.993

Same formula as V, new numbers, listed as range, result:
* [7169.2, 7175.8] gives 3.05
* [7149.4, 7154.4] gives 2.99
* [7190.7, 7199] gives 2.97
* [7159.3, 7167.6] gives 2.98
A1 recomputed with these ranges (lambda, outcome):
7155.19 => 2.975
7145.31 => 2.869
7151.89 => 2.991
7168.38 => 2.981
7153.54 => 2.986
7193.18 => 2.949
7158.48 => 2.973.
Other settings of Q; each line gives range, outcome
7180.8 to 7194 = 3.034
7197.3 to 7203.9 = 2.994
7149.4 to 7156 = 2.991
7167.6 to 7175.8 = 3.114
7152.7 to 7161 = 2.986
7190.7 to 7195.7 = 2.968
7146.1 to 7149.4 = 2.98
